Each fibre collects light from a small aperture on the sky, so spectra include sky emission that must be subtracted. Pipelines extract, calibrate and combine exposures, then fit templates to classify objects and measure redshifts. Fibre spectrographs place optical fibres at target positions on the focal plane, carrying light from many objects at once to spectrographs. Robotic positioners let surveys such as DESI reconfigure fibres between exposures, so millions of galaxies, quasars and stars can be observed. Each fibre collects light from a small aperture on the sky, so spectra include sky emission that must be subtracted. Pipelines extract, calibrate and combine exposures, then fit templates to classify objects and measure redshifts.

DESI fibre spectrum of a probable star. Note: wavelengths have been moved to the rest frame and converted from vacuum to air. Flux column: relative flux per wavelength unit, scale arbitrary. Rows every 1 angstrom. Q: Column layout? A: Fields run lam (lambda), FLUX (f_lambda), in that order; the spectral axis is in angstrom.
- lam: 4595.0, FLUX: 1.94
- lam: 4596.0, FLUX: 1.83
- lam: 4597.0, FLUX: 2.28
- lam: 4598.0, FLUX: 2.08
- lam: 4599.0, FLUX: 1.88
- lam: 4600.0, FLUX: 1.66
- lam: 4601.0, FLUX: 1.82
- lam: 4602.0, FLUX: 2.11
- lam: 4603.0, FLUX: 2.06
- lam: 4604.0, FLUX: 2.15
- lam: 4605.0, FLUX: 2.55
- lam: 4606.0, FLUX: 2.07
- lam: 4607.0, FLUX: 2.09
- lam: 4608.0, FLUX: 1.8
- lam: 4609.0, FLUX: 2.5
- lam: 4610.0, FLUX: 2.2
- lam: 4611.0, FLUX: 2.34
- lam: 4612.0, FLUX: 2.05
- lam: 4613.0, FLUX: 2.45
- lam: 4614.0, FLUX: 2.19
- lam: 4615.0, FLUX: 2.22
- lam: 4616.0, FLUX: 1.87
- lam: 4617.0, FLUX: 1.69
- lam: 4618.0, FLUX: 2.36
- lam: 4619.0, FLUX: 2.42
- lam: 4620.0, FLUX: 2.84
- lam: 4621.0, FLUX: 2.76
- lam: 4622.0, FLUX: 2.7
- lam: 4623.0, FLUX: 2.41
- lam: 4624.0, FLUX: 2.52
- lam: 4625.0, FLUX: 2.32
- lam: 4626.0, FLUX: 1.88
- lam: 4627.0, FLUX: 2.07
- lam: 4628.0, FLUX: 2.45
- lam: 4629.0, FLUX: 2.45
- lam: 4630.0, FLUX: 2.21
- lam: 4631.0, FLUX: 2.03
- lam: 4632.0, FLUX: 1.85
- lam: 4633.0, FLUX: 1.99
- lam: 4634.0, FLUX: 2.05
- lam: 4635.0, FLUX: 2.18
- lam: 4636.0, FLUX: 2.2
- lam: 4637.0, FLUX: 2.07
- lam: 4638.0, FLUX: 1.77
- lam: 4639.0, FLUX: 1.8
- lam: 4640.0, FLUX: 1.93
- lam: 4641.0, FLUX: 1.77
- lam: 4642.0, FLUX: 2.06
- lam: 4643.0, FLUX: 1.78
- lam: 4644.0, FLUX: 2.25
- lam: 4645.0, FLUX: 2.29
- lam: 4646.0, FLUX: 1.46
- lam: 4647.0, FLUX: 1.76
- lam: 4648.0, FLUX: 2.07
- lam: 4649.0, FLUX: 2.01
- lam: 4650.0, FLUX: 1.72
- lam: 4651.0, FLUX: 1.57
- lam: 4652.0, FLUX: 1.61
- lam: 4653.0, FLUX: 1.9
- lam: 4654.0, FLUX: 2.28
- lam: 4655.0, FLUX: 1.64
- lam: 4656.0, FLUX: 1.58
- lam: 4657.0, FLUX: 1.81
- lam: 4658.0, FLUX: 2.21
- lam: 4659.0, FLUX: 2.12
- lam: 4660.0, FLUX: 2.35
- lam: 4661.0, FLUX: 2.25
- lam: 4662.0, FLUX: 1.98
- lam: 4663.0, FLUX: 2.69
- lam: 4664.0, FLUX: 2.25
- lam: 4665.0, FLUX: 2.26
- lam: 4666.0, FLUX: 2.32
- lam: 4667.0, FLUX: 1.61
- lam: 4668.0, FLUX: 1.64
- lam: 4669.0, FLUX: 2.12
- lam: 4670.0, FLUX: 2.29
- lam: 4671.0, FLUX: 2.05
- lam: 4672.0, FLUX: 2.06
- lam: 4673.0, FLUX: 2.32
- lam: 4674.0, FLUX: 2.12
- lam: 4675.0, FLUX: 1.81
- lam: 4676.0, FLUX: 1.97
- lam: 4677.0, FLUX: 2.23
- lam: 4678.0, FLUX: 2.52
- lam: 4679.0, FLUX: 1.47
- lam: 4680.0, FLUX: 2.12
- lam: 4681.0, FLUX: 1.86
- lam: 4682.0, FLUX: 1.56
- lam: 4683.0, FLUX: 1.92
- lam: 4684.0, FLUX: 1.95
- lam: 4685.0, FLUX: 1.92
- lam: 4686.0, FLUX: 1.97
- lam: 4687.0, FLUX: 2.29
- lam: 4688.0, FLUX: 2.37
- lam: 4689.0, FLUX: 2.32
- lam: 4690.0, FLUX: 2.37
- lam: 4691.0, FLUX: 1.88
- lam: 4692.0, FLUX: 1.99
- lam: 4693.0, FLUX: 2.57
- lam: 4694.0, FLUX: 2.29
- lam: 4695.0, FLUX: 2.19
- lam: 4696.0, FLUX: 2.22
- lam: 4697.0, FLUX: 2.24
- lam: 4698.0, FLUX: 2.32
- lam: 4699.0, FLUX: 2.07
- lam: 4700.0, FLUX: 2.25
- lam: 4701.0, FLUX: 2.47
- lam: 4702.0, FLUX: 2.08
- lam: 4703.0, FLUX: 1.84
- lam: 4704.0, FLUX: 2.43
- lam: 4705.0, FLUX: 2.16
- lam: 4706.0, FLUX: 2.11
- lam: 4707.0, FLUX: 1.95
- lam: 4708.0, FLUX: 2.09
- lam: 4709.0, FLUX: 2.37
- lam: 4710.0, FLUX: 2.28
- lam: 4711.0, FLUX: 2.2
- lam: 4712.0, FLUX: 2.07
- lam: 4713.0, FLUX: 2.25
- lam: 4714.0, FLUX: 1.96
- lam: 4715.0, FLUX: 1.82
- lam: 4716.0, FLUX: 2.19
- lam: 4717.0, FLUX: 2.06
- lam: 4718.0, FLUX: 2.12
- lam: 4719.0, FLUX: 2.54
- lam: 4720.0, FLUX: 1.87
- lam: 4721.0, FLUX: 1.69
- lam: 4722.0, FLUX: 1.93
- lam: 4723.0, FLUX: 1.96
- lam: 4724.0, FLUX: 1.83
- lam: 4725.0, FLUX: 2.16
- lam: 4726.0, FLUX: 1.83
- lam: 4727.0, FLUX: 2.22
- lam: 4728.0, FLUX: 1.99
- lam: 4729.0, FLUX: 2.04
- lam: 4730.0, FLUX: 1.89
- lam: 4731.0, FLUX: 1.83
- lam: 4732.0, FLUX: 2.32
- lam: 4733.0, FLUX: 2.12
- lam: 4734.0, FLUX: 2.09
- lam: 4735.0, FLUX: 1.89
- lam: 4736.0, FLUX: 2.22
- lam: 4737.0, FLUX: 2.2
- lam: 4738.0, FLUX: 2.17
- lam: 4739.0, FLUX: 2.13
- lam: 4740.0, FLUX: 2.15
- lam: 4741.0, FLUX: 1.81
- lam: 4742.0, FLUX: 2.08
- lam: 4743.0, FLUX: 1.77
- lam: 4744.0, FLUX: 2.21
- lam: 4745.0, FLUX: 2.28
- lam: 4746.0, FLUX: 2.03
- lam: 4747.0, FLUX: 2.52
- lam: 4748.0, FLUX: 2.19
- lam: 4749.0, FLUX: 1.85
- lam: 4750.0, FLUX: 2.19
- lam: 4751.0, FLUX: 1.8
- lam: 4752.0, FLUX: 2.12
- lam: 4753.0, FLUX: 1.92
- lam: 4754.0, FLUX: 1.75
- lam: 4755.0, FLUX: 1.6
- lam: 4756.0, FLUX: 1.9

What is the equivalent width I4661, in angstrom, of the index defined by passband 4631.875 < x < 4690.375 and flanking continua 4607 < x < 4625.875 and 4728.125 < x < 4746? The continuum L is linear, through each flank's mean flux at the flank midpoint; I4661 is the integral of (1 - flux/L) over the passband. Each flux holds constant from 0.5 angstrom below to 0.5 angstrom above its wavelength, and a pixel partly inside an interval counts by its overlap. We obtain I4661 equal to 5.3 angstrom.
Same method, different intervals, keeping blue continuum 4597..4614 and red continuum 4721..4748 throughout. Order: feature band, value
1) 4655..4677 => 0.1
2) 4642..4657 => 1.7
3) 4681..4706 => -0.8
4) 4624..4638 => -0.2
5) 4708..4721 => -0.3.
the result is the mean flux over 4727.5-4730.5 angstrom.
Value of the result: 1.97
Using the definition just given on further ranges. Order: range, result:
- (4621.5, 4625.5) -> 2.49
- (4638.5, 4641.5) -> 1.83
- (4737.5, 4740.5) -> 2.15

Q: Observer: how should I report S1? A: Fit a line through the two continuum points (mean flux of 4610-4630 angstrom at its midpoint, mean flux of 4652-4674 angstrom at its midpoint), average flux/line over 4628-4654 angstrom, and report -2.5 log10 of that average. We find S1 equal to 0.12 mag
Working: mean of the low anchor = 2.31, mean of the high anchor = 2.07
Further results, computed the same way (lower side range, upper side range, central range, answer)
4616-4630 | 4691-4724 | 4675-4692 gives 0.082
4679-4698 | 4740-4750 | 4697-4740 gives -0.001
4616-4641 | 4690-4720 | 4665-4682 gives 0.080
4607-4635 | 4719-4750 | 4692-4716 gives -0.039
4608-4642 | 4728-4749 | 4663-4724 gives 0.012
